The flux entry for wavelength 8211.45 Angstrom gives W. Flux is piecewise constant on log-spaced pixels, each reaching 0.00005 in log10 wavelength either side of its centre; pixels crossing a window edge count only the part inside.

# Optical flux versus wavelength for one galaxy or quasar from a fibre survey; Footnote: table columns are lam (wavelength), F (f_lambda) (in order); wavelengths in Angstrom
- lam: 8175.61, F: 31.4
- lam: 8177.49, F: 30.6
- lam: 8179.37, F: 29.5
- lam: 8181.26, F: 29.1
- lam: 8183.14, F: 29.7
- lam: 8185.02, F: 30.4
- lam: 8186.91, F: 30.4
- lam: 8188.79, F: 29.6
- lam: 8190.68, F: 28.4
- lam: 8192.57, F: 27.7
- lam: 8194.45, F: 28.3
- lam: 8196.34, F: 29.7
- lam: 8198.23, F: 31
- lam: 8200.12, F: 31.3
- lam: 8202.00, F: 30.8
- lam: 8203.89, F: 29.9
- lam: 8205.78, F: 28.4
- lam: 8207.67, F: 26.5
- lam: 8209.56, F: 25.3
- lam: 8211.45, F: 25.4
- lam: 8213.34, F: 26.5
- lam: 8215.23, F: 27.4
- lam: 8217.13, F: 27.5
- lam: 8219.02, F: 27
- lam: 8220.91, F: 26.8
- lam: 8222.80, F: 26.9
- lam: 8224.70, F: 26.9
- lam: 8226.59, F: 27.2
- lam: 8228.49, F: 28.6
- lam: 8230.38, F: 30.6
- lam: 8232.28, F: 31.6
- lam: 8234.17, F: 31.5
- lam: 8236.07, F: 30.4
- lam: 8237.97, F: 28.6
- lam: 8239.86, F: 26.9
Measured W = 25.4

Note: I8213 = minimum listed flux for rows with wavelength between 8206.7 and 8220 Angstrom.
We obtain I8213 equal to 25.3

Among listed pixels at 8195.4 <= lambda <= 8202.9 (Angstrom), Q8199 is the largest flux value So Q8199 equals 31.3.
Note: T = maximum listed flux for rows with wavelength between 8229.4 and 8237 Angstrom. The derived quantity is 31.6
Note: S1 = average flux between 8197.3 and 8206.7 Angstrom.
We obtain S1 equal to 30.3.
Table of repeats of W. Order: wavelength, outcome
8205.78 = 28.4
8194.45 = 28.3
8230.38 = 30.6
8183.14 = 29.7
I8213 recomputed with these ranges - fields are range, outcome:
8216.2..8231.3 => 26.8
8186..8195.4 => 27.7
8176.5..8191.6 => 28.4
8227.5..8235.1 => 28.6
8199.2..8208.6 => 26.5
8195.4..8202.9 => 29.7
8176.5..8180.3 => 29.5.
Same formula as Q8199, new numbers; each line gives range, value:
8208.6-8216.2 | 27.4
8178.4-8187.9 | 30.4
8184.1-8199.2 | 31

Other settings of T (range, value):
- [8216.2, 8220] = 27.5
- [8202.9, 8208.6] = 29.9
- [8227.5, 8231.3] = 30.6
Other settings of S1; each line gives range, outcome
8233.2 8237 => 31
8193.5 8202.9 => 30.2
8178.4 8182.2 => 29.3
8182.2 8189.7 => 30.1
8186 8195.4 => 28.9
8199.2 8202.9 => 31.1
